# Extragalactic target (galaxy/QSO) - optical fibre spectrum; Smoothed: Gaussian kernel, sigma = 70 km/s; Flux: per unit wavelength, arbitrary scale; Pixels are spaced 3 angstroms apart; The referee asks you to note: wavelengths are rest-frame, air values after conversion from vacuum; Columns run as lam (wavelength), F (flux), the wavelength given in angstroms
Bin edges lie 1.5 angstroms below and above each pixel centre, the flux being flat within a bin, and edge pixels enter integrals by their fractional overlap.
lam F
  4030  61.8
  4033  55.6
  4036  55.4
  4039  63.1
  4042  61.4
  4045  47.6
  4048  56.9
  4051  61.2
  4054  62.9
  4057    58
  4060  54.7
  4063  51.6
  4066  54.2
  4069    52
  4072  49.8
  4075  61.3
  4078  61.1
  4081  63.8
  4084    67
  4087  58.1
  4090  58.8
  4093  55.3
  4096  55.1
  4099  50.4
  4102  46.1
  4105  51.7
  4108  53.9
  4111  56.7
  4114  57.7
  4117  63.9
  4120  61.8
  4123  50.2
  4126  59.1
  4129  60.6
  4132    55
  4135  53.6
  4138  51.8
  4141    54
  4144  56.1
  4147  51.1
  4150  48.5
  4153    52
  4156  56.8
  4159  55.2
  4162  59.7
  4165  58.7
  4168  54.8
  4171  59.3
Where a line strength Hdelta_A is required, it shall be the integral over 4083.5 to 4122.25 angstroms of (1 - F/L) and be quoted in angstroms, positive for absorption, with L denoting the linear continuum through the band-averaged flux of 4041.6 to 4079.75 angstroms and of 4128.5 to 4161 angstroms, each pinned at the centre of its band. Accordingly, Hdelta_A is -0.82 angstroms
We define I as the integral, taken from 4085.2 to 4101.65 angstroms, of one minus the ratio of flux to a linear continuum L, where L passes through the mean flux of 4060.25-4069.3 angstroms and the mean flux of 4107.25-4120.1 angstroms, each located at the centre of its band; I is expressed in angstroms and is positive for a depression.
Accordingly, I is 0.4 angstroms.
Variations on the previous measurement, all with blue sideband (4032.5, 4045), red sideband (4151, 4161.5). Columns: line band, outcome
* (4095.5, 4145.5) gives 0.5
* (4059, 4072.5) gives 1.1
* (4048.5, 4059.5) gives -0.5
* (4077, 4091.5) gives -1.3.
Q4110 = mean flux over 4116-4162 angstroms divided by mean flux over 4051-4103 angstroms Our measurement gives 0.98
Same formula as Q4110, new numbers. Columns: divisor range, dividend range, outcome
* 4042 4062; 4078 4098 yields 1.04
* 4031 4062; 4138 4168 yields 0.95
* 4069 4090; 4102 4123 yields 0.95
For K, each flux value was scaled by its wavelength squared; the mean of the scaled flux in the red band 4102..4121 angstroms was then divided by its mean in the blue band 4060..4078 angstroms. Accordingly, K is 1.06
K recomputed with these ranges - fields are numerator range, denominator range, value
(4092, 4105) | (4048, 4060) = 0.89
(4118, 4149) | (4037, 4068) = 1.01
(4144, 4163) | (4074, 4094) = 0.92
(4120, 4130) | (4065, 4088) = 1.00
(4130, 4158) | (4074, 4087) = 0.88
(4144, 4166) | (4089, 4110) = 1.06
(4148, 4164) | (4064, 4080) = 1.02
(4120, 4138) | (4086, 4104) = 1.06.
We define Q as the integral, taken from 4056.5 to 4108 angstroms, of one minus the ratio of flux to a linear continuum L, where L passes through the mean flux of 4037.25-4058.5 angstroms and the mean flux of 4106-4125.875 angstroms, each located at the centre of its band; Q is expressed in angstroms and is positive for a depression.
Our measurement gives 2.0 angstroms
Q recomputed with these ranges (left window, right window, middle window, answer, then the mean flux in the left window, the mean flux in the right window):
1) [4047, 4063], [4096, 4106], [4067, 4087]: -1.76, 58.1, 50.1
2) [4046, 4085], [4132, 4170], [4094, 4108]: 1.26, 57.8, 54.4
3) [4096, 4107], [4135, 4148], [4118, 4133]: -1.57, 50.4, 53.4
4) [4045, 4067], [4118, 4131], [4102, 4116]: 0.81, 56.5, 58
